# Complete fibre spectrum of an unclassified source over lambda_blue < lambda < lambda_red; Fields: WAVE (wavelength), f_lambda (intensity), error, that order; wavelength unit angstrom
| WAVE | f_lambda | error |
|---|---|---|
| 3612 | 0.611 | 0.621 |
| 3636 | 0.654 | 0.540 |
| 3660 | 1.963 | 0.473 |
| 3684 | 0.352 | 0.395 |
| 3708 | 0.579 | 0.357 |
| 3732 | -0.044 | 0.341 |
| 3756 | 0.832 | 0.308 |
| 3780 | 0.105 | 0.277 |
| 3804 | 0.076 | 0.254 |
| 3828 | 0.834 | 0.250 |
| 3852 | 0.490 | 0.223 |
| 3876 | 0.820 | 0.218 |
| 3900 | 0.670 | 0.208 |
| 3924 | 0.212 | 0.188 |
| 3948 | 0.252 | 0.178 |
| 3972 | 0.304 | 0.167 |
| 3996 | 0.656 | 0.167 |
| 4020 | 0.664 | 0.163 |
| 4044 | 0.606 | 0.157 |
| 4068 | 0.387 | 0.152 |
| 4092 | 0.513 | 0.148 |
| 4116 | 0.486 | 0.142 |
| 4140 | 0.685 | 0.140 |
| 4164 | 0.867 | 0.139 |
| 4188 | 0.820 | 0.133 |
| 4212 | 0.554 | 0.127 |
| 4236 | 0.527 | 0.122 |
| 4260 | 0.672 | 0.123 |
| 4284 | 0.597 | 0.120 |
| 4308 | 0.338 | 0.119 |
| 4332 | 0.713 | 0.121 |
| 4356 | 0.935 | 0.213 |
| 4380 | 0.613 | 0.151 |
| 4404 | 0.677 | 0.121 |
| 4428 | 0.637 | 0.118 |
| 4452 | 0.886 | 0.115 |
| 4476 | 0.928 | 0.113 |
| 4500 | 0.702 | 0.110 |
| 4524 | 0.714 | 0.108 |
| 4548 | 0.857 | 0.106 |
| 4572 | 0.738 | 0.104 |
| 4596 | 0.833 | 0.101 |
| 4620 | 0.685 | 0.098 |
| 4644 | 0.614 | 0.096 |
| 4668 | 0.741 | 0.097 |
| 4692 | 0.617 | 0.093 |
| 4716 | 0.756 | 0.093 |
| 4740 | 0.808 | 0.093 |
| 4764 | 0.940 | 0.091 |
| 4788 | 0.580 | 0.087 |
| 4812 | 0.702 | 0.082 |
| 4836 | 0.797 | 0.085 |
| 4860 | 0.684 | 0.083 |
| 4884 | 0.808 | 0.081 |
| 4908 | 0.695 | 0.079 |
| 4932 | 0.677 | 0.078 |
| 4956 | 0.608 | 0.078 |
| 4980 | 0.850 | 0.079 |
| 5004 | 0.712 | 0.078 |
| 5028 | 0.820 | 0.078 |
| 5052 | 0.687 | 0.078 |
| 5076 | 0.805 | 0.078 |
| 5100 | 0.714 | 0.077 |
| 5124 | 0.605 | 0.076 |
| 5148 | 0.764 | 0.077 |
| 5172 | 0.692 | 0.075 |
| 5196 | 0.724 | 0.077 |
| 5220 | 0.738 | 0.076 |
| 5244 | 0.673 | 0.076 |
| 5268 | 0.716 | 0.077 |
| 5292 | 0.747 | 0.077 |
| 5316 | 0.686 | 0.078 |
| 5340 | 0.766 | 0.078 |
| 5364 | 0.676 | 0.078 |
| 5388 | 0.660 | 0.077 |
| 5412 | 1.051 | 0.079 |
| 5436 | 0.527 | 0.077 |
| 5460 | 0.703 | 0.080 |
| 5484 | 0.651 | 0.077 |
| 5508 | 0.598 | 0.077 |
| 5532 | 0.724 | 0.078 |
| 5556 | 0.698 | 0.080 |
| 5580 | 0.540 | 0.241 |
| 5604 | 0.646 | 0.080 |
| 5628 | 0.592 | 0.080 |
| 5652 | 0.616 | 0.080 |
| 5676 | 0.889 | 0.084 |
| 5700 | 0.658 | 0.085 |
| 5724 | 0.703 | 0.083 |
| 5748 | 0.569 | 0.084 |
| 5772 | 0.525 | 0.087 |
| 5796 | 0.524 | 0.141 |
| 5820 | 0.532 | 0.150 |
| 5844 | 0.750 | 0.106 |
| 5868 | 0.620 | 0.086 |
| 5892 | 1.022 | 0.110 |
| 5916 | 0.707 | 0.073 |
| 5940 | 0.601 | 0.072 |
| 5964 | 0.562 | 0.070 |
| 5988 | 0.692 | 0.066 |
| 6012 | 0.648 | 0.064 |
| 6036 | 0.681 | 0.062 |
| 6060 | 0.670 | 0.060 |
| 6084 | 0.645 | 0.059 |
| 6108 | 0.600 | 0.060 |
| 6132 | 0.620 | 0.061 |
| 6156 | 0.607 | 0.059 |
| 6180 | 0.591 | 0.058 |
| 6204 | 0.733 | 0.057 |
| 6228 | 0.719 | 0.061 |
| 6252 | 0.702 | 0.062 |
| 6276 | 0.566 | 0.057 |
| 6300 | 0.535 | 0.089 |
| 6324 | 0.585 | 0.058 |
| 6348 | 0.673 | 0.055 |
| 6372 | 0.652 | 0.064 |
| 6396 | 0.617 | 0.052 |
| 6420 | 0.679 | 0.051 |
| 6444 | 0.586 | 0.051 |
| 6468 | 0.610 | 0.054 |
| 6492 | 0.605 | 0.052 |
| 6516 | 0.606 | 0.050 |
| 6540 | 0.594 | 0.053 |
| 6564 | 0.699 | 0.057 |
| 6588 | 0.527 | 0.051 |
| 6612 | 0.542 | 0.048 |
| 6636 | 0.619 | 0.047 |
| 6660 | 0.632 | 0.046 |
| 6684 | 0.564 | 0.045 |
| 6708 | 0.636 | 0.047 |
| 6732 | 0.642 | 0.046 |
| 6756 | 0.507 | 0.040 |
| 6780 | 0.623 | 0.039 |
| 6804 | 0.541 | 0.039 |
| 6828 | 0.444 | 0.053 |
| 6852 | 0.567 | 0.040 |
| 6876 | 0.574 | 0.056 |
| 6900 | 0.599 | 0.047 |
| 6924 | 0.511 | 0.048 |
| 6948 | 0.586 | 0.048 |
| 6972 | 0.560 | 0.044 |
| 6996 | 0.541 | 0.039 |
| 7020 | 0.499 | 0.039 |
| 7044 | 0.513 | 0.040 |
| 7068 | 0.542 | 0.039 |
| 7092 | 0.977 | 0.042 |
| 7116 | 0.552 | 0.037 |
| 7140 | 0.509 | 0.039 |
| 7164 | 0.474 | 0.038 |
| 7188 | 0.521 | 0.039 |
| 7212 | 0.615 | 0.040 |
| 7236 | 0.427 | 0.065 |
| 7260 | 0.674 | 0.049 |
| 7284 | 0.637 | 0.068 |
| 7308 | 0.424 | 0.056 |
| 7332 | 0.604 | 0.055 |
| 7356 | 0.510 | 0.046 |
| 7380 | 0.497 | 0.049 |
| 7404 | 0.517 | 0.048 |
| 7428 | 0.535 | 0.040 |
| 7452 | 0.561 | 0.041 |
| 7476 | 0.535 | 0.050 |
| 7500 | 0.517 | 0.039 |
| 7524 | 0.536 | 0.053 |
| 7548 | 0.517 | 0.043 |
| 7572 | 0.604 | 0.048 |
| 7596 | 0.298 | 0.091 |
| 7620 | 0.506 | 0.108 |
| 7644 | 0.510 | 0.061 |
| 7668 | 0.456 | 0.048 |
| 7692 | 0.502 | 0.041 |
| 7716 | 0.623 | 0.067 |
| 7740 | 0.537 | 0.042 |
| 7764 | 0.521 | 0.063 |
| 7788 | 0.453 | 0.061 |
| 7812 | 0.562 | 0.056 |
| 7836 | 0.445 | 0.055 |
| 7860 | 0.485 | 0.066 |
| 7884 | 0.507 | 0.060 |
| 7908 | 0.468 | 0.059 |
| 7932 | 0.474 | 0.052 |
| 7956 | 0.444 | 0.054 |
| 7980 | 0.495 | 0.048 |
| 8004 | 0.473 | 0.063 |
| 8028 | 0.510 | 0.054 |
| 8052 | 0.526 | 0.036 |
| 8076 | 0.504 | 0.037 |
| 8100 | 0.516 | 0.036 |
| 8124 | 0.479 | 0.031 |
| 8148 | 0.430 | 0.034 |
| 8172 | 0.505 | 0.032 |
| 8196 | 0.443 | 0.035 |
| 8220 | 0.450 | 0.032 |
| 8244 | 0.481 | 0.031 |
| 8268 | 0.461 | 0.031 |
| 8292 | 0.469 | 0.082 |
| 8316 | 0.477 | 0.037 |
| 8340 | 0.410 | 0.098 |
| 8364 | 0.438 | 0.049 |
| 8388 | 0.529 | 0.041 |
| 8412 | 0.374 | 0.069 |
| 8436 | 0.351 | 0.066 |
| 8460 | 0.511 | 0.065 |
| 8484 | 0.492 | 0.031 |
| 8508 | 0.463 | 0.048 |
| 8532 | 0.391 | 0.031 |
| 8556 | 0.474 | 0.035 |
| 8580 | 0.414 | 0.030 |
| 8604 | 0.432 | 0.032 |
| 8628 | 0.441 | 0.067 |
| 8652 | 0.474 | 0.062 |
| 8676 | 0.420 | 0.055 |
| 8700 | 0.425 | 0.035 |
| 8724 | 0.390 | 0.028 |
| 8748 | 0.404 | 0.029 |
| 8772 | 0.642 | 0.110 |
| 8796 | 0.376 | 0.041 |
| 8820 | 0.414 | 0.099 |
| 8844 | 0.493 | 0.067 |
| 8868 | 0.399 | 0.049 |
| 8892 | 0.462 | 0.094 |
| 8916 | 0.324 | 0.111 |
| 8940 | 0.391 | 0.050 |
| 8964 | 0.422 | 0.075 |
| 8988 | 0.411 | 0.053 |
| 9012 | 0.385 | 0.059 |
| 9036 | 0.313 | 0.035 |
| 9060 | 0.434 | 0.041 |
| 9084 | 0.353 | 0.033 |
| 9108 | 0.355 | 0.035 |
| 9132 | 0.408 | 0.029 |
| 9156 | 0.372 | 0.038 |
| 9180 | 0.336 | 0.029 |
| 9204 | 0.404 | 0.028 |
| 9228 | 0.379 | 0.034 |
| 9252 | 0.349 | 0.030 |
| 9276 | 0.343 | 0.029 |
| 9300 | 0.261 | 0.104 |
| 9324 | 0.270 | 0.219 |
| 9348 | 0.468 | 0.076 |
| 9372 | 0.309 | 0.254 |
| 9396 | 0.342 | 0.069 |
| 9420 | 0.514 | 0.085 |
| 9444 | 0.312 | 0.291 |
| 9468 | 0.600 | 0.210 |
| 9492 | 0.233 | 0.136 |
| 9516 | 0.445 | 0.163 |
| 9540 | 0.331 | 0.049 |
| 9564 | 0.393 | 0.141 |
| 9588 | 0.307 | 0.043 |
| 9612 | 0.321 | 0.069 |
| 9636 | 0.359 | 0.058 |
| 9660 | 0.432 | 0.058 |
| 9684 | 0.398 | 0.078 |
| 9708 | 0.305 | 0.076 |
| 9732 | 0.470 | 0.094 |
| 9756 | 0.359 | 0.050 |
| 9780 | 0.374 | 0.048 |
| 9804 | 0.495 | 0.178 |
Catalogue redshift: 0.08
